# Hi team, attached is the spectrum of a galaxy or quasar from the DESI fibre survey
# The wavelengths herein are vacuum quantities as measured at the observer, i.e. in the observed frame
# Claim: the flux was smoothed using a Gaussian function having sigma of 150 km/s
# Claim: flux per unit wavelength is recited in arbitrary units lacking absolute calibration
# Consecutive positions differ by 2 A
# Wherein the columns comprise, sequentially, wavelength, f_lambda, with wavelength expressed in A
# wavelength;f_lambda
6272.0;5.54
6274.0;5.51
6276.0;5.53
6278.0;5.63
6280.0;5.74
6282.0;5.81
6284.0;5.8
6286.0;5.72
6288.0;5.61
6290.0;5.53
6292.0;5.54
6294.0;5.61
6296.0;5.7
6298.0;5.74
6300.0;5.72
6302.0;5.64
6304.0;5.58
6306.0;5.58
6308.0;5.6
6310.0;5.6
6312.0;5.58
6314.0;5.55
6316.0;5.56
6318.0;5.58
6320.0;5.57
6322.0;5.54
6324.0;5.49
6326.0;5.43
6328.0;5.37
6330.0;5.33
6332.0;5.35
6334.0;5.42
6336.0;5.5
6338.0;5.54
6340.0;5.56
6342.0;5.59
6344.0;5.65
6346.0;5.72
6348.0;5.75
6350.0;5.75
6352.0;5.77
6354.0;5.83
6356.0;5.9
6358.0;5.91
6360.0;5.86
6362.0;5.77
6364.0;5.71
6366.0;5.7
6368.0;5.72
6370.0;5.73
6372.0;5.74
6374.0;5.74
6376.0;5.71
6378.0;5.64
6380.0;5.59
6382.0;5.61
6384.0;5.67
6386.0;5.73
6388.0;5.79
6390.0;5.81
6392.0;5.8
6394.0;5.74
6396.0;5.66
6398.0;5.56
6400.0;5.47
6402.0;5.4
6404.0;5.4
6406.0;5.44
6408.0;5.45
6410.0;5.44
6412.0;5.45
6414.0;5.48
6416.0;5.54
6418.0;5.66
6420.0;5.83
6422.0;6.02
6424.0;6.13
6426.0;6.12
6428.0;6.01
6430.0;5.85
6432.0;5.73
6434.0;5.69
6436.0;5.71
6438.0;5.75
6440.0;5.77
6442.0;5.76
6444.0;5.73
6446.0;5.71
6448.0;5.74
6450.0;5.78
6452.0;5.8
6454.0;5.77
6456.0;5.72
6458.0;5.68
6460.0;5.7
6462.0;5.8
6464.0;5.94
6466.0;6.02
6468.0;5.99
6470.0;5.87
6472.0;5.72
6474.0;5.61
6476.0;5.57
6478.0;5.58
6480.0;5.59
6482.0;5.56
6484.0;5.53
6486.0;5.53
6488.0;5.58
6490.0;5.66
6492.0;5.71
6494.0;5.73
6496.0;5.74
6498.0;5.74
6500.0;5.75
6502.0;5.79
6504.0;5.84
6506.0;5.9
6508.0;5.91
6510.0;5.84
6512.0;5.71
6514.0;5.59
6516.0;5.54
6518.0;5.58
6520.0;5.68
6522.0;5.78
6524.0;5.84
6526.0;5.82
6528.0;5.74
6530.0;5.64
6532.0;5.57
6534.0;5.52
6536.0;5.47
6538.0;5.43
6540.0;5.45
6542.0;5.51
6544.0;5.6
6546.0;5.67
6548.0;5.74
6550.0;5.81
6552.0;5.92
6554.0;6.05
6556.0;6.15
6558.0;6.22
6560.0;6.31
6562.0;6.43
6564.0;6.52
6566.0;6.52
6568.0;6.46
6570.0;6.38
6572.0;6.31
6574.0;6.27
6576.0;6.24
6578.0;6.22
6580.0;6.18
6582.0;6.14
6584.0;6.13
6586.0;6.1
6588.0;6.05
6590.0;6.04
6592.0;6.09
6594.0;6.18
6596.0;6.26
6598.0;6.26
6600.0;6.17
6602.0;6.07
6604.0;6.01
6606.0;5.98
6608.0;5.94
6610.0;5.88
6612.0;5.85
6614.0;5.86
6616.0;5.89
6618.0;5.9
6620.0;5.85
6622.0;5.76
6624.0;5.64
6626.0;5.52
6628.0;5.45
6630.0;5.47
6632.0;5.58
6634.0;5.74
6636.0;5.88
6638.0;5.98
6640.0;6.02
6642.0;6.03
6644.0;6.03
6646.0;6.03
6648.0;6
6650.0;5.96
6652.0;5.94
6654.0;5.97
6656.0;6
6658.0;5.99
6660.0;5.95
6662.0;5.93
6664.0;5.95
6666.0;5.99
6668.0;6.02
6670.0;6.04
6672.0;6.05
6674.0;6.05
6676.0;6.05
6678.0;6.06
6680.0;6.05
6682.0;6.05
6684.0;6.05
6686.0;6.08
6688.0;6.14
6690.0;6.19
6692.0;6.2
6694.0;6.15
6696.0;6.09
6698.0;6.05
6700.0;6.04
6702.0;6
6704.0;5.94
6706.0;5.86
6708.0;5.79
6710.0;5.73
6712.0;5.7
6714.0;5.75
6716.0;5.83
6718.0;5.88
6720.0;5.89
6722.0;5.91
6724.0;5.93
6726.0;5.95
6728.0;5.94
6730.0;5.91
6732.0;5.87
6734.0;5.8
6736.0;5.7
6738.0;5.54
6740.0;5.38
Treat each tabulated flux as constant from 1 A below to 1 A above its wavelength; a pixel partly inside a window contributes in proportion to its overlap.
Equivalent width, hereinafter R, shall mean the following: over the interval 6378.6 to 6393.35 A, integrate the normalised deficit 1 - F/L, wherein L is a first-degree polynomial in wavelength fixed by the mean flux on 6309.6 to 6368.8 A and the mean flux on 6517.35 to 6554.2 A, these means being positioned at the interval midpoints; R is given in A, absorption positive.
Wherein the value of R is -0.2 A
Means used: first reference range 5.62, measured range 5.71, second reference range 5.67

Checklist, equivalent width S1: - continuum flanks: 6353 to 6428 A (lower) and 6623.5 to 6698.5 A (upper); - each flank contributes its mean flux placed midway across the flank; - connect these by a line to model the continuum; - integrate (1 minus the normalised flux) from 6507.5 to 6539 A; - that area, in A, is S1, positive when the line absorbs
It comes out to 0.9 A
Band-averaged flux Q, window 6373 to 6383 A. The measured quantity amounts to 5.66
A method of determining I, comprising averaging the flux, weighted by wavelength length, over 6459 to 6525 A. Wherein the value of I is 5.72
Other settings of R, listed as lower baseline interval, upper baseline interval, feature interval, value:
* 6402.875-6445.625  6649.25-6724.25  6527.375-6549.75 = 0.9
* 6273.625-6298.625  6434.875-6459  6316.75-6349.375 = 0.9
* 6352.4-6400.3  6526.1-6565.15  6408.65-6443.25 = 0.0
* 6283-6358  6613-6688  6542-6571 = -1.4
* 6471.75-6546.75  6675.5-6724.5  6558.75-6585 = -2.5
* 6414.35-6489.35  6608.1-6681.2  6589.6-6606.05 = -0.7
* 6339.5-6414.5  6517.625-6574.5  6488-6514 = 0.4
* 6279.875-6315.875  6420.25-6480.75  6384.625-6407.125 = 0.5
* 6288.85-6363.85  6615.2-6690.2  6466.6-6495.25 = 0.5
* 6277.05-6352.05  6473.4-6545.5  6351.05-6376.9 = -0.8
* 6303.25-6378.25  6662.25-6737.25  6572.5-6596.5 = -1.2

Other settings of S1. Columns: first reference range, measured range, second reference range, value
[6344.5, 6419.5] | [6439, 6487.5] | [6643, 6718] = 0.24 A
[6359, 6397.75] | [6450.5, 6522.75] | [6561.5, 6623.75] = 2.40 A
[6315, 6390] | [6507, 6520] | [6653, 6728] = 0.25 A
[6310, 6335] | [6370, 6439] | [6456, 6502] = -1.03 A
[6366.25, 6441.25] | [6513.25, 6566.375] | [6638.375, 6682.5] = 0.43 A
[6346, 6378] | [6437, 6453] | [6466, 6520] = -0.08 A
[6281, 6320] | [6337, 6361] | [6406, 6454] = -0.27 A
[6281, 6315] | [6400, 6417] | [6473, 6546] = 0.60 A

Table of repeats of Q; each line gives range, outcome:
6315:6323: 5.56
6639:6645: 6.03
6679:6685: 6.05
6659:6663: 5.94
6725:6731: 5.93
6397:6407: 5.45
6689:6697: 6.16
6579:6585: 6.15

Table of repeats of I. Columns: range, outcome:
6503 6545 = 5.66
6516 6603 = 5.98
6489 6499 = 5.72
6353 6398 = 5.74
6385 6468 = 5.72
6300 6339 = 5.52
